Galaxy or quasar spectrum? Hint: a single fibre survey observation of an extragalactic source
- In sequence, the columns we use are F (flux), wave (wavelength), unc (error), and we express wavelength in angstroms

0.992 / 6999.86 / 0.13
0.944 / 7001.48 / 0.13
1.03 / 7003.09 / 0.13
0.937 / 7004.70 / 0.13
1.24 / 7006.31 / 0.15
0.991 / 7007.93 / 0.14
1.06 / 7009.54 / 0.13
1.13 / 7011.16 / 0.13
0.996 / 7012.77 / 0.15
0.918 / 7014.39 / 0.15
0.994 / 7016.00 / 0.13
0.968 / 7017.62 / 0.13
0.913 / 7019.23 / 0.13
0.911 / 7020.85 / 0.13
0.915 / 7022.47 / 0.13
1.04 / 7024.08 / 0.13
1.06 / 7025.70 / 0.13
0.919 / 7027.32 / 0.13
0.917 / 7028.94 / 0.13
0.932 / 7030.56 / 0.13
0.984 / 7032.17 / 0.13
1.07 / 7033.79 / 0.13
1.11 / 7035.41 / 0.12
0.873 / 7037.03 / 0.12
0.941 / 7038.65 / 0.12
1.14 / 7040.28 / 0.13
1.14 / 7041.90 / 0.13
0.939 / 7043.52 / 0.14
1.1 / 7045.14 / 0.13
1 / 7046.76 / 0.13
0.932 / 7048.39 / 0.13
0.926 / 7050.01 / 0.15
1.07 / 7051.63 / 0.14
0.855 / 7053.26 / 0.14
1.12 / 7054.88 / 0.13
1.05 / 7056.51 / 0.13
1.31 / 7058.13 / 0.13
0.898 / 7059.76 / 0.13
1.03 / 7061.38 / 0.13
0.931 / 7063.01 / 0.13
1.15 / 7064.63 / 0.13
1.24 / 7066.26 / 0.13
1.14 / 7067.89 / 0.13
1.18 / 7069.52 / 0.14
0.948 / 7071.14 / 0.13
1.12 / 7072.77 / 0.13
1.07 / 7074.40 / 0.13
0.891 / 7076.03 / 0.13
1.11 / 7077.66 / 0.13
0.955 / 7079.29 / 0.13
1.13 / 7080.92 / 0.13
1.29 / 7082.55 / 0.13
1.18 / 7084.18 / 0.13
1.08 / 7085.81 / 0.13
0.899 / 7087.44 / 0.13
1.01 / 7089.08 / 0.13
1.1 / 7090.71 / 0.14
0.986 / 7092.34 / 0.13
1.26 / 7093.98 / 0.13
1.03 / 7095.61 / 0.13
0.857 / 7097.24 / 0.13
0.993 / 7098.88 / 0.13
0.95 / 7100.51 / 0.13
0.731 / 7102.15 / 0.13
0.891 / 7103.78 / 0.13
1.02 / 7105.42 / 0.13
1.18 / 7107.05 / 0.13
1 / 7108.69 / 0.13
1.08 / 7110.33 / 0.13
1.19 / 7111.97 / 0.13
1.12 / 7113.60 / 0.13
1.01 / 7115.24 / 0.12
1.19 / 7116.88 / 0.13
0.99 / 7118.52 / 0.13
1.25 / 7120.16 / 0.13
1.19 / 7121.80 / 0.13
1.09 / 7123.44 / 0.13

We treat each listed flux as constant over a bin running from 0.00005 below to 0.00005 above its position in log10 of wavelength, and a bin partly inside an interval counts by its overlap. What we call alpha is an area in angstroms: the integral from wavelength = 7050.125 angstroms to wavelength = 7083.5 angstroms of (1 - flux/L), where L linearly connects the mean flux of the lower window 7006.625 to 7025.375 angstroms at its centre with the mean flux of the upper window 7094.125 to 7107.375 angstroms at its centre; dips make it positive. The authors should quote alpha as -3.3 angstroms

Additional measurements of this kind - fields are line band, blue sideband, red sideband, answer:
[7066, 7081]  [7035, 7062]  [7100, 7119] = -0.6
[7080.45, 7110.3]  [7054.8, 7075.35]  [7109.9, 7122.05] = 2.1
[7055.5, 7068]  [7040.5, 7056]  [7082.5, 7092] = -0.7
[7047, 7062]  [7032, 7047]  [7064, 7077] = 0.6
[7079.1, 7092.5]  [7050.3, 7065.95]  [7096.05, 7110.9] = -1.1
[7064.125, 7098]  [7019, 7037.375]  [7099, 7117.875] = -2.2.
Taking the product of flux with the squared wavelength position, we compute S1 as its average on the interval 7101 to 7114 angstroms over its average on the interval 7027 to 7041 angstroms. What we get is 1.06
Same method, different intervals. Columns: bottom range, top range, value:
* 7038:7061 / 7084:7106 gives 0.98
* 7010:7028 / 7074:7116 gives 1.08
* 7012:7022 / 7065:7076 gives 1.18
